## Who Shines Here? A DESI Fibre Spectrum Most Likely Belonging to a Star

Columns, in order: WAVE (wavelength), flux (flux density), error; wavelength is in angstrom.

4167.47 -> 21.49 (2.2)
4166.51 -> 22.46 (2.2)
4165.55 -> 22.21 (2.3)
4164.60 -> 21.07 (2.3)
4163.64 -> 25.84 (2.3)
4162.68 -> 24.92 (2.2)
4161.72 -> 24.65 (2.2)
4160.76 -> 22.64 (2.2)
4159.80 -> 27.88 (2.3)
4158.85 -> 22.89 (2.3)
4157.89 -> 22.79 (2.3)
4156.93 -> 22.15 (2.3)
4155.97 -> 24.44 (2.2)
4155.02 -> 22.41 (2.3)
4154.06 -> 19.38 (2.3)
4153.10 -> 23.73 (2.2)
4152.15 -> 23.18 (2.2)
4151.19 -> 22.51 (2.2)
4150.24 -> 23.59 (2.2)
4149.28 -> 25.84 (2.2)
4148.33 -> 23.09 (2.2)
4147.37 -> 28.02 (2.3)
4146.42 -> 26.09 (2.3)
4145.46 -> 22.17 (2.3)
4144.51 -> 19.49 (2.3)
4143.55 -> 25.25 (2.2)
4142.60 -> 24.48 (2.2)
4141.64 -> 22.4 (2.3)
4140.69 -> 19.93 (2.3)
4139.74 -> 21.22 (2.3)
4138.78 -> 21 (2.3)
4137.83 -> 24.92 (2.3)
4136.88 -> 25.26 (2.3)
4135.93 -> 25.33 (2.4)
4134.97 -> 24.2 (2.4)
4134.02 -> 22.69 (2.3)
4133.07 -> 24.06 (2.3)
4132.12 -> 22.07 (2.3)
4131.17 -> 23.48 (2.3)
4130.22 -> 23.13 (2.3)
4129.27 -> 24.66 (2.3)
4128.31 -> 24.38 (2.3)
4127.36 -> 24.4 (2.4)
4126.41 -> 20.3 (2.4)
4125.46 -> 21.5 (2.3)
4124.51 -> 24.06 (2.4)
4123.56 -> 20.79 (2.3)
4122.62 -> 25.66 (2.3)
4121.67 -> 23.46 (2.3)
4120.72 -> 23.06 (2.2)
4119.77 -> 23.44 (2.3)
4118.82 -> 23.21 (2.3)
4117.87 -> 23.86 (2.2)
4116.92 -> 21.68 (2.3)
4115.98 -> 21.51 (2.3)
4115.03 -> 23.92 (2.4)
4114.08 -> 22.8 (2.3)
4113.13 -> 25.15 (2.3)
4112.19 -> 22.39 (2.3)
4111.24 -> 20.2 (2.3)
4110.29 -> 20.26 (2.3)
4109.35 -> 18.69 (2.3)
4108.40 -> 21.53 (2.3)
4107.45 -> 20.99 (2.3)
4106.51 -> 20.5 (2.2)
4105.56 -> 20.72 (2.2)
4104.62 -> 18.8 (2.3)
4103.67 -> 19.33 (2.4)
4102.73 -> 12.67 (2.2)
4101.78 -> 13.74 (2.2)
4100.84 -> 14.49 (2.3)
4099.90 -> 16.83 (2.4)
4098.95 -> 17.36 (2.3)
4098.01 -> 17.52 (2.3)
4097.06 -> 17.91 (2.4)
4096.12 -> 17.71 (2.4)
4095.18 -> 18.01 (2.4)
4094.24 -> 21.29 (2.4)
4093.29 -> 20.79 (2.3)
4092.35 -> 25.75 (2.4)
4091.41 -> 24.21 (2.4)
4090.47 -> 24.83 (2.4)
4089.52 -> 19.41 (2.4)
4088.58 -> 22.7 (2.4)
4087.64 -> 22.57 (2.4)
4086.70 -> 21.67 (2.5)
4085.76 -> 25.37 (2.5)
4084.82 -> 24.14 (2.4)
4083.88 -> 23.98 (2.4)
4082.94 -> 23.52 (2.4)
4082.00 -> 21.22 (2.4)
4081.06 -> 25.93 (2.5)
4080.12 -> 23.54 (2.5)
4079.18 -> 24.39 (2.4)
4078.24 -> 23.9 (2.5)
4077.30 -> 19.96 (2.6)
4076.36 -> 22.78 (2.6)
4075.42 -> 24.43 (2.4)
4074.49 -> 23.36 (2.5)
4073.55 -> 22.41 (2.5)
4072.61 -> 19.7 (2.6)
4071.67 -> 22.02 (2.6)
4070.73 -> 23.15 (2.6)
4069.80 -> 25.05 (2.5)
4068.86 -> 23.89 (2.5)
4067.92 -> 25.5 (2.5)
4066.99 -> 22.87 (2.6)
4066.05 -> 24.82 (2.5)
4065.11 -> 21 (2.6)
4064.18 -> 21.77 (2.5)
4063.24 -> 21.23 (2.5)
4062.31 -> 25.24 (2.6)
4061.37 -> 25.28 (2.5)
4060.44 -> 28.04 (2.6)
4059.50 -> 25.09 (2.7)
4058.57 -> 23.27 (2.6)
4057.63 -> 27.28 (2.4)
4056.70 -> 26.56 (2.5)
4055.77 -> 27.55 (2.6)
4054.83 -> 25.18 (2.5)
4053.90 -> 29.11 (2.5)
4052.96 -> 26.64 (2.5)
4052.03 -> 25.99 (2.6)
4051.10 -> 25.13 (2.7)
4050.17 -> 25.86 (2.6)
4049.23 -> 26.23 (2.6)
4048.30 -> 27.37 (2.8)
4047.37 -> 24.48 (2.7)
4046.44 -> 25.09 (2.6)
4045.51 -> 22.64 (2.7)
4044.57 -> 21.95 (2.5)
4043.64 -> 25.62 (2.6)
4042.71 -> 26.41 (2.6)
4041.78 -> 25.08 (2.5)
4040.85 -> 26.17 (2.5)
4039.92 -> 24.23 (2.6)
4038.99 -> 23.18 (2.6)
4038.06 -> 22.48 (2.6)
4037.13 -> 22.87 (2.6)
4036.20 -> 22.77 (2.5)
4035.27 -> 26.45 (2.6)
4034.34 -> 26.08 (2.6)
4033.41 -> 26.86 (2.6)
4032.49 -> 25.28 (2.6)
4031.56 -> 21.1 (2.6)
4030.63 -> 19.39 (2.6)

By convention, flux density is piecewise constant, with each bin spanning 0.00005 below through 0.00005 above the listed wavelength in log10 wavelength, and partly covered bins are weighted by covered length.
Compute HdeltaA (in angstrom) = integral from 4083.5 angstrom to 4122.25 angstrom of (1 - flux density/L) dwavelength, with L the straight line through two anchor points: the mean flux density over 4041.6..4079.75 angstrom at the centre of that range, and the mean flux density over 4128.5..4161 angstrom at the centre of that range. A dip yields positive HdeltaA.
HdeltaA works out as 4.85 angstrom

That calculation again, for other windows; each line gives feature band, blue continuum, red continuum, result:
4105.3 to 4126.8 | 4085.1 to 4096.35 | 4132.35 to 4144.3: 0.54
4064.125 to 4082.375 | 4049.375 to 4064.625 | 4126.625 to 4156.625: 1.48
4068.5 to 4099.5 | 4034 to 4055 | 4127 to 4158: 2.75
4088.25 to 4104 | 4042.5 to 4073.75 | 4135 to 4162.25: 3.34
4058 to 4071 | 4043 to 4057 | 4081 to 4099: 0.12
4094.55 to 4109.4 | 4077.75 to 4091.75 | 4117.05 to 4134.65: 3.43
